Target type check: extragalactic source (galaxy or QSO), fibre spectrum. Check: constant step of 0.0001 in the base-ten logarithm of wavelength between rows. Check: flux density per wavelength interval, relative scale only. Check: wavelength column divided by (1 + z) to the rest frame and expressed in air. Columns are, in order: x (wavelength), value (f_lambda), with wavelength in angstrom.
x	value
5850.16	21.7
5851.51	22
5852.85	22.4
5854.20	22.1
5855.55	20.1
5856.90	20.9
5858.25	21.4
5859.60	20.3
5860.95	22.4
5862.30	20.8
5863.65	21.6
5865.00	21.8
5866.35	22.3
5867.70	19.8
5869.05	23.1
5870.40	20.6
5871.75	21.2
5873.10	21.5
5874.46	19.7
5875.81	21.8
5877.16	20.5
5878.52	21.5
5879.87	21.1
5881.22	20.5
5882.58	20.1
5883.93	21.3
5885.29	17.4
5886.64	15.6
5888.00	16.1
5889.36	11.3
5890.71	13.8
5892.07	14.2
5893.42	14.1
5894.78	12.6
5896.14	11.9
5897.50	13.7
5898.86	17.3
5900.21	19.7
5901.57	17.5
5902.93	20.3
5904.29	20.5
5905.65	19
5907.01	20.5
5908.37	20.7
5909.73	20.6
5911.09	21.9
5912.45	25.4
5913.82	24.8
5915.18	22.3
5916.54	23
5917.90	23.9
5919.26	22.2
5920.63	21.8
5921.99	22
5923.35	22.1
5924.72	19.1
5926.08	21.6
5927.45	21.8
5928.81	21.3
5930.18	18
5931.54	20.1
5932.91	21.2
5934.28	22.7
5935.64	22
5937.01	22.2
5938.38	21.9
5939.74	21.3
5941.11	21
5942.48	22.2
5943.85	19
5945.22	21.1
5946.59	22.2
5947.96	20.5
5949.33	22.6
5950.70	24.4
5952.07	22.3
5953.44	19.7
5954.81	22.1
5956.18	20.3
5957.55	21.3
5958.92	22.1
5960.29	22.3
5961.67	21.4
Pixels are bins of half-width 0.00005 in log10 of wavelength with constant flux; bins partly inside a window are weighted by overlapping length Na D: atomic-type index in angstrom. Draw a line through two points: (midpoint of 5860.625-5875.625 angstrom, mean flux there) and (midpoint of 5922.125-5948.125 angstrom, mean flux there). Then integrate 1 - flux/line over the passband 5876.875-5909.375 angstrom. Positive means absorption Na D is 5.7 angstrom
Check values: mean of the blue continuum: 21.3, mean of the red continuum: 21.1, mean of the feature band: 17.5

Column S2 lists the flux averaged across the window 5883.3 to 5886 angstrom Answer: 19.3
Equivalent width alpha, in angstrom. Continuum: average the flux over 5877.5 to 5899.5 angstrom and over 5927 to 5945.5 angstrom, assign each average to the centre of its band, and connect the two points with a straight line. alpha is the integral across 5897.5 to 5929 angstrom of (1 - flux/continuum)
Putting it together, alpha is -3.7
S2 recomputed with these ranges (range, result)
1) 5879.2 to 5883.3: 20.6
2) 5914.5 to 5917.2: 22.7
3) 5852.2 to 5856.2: 21.5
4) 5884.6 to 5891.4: 14.8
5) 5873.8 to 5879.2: 20.9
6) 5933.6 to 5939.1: 22.2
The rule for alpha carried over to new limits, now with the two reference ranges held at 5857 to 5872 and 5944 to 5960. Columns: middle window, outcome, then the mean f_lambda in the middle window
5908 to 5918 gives -0.6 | 22.8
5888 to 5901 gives 4.3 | 14.4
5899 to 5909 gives 0.9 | 19.6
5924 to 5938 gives 0.4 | 21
